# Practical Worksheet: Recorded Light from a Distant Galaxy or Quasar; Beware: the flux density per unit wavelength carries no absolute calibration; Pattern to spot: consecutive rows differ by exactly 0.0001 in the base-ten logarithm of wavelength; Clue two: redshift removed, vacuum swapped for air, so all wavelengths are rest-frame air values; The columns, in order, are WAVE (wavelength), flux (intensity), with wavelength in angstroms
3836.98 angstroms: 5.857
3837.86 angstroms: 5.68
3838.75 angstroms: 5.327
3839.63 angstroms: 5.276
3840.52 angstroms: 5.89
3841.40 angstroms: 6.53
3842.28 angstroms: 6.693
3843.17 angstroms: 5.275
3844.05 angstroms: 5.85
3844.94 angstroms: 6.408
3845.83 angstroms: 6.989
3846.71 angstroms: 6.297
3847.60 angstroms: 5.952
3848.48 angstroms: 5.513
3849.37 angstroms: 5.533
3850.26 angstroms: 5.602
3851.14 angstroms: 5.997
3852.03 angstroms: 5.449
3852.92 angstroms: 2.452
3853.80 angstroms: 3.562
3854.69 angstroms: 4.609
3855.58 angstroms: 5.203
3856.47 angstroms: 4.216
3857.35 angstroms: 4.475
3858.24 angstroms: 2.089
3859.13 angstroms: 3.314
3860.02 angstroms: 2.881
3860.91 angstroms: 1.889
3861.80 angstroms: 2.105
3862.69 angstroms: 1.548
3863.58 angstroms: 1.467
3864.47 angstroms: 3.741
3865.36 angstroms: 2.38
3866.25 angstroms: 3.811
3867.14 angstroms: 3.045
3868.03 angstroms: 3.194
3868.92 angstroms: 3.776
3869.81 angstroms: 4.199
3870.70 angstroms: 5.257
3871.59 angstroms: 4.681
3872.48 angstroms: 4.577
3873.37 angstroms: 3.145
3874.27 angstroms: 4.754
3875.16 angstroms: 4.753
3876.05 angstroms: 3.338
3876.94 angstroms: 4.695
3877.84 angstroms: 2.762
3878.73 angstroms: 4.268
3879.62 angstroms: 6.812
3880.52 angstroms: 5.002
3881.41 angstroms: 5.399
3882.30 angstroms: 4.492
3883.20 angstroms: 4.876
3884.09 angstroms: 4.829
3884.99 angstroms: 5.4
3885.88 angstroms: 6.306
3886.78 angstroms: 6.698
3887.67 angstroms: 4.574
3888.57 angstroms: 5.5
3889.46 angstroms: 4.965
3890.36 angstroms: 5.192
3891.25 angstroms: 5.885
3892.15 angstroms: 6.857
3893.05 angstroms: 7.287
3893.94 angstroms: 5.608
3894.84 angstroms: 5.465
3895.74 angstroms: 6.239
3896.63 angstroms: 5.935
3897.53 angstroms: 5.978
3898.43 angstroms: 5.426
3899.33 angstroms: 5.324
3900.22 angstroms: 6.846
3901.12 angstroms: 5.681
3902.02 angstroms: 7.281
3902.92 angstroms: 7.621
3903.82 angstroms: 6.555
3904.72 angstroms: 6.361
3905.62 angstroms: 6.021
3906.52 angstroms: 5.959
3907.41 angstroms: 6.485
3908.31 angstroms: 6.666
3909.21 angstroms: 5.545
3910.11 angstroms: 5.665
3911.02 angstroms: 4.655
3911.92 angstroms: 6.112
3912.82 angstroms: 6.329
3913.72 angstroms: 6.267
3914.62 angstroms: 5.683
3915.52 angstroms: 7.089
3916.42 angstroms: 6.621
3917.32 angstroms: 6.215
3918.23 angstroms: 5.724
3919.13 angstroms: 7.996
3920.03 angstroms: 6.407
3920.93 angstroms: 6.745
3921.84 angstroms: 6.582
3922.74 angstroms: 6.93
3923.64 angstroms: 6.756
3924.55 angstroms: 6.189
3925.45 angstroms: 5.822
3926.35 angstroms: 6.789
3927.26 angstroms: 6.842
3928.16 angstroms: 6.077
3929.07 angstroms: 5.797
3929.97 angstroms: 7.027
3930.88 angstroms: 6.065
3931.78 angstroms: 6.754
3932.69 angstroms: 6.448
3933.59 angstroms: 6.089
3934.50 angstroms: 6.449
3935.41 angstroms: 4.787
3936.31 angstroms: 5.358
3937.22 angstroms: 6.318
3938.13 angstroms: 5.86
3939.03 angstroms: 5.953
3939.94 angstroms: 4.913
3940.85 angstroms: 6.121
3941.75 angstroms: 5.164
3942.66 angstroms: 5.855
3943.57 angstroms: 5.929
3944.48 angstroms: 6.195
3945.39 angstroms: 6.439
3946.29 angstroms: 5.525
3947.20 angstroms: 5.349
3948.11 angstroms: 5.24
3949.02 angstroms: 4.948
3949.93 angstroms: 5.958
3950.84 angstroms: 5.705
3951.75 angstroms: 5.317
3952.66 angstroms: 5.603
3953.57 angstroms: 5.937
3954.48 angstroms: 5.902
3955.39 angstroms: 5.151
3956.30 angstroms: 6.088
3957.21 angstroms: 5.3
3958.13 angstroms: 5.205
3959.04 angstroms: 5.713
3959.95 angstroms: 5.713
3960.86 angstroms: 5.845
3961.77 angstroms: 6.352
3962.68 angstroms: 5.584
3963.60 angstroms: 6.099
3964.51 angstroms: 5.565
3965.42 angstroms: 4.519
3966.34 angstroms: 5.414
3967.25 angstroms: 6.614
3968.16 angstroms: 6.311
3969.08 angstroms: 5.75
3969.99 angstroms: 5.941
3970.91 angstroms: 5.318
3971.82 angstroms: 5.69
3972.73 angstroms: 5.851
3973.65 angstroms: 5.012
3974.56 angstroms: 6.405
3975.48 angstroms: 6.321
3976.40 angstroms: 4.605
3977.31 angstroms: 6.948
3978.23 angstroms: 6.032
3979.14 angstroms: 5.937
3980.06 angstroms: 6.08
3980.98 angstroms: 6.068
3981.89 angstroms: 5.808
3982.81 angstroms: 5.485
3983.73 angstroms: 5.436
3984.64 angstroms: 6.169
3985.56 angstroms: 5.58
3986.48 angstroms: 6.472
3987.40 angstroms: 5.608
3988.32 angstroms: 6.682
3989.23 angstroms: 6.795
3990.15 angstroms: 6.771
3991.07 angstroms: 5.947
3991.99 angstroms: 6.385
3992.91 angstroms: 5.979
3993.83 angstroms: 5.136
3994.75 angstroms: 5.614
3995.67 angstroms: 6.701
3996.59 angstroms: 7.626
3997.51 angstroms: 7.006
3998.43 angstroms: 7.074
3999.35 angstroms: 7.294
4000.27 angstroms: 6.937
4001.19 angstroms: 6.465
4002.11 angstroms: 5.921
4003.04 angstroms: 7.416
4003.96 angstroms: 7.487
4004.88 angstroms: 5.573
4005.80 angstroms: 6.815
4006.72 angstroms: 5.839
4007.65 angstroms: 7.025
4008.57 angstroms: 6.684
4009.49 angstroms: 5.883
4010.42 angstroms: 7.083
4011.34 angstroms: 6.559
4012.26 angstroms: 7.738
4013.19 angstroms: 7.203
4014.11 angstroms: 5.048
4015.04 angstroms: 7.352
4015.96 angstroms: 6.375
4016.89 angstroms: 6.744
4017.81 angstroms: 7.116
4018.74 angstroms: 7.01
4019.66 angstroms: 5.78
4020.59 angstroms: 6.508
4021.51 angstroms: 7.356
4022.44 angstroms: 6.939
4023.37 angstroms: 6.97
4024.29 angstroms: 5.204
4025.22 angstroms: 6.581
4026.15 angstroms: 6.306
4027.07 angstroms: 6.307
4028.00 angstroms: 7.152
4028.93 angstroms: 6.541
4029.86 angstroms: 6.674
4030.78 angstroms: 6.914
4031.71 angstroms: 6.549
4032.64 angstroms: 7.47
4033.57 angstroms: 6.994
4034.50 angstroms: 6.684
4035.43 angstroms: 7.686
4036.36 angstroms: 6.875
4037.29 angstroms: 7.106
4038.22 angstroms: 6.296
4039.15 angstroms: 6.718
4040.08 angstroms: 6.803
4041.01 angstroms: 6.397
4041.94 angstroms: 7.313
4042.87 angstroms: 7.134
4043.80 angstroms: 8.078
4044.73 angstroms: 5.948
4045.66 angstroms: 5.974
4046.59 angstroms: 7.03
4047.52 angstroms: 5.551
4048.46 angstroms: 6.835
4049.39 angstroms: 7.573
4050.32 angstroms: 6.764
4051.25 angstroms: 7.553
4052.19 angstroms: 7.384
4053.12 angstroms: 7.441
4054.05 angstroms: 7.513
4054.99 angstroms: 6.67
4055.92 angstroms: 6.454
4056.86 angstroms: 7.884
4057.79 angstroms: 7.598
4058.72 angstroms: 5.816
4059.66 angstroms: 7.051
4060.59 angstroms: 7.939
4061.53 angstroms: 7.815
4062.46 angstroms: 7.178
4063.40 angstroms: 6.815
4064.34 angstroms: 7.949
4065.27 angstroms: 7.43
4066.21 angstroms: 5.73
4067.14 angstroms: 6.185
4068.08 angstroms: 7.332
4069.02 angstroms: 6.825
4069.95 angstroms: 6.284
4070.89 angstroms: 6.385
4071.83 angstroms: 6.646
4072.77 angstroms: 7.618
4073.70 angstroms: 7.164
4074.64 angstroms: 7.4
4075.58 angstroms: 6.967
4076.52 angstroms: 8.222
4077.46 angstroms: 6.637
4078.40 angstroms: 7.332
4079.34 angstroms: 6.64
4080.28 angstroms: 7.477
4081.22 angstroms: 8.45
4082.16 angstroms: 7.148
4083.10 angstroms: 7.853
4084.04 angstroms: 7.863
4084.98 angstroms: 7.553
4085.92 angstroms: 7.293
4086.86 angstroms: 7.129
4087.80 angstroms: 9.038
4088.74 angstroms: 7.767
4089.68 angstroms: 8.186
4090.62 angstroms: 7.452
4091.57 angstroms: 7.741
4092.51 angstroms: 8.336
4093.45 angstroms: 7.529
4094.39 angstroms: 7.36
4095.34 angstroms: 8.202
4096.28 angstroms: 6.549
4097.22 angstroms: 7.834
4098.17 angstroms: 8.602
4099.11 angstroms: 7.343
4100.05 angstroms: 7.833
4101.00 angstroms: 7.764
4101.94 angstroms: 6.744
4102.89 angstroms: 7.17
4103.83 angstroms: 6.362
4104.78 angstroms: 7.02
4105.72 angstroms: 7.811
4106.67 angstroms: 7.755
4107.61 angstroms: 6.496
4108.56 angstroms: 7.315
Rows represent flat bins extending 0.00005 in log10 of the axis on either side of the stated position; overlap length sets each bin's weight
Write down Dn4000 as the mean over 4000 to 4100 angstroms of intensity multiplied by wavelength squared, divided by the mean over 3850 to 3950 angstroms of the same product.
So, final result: 1.42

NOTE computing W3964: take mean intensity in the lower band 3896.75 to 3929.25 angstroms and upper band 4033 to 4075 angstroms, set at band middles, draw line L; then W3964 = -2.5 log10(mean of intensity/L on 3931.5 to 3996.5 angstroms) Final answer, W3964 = 0.12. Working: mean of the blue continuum 6.31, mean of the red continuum 6.97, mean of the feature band 5.84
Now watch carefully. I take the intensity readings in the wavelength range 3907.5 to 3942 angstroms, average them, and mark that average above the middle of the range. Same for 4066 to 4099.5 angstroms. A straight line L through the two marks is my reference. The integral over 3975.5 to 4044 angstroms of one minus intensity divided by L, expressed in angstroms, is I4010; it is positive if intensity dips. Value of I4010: 3.0 angstroms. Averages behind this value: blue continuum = 6.19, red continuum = 7.41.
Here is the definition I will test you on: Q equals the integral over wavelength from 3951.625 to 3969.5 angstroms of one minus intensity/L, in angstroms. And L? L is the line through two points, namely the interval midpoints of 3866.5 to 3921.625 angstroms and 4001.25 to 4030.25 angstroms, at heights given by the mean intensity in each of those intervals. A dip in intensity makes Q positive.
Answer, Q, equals 1.3 angstroms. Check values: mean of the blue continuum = 5.56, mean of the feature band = 5.71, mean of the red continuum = 6.62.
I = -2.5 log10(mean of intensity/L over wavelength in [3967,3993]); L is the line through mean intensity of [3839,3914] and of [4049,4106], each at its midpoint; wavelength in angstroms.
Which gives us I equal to 0.04 mag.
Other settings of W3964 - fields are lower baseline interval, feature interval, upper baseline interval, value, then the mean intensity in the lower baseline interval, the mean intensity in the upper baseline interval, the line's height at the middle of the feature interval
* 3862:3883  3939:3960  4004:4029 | -0.052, 3.95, 6.6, 5.37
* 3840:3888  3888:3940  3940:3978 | -0.198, 4.53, 5.71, 5.15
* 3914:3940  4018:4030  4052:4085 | 0.054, 6.31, 7.18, 6.9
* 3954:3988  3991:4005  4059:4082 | -0.072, 5.78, 7.13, 6.15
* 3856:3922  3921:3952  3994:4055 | -0.057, 5.13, 6.77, 5.7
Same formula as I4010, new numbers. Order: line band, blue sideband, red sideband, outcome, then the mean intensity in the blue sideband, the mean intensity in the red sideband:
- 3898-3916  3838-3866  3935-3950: -3.4 angstroms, 4.54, 5.64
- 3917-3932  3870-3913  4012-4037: -1.8 angstroms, 5.53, 6.74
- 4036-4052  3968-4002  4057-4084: 0.0 angstroms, 6.14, 7.16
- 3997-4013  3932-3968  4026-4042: -0.8 angstroms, 5.72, 6.82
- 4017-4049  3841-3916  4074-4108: 0.6 angstroms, 5.09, 7.52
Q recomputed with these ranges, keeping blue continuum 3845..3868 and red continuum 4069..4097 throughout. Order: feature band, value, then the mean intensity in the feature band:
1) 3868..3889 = -1.8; 4.75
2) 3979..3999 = -0.6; 6.21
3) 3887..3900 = -3.3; 5.77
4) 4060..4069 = 0.0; 7.13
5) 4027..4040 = -0.3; 6.87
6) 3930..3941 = -1.6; 5.96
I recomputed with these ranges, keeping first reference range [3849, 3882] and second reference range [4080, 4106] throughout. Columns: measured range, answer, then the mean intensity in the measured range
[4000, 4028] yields -0.045 mag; 6.61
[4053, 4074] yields 0.018 mag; 7.02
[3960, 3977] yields -0.026 mag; 5.74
